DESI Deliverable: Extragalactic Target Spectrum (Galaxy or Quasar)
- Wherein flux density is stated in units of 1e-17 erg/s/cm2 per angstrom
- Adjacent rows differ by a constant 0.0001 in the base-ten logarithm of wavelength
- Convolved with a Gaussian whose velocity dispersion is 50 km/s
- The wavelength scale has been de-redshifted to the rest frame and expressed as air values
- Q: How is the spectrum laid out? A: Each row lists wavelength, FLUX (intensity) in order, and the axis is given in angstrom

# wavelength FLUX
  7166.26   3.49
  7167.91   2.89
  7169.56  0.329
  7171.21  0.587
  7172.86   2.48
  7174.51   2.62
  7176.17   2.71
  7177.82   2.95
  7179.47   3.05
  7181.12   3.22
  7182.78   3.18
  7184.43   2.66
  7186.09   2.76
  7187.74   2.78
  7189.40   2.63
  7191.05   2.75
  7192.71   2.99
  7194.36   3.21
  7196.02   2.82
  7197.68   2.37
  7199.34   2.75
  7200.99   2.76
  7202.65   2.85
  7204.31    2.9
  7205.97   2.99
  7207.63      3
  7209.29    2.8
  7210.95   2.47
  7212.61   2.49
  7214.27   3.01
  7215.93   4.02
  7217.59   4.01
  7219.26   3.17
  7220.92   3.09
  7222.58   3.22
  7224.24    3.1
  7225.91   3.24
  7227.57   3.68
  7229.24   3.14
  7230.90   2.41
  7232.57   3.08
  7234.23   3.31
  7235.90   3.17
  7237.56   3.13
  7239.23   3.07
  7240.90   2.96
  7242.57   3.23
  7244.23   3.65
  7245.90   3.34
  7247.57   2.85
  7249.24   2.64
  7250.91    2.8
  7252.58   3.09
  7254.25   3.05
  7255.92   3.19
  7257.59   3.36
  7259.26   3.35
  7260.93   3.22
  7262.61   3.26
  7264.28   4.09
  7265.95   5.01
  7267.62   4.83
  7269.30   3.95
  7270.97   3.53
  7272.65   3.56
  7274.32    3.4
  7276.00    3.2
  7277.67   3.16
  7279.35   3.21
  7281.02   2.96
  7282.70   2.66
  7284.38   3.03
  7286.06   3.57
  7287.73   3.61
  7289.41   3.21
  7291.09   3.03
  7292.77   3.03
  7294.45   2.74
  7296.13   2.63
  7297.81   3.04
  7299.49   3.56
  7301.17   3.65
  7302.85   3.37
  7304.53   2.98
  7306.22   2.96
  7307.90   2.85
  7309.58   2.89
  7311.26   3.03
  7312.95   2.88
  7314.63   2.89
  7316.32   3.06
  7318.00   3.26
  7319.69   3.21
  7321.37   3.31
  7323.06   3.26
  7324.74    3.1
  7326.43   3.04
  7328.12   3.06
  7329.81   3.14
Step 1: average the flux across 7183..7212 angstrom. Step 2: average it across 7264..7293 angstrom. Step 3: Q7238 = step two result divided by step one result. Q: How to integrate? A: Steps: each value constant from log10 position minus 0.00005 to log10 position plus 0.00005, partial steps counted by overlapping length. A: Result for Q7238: 1.3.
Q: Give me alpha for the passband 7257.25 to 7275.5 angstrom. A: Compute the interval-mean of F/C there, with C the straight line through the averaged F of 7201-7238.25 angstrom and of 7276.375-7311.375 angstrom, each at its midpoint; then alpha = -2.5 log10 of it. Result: -0.21 mag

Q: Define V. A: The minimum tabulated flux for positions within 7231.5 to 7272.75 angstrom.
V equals 2.64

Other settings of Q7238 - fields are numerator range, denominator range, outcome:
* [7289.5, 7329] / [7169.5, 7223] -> 1.10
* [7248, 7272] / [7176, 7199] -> 1.23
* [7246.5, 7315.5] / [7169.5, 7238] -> 1.13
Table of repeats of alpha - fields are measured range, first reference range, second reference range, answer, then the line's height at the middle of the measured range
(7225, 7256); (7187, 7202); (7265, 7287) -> 0.04 mag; 3.22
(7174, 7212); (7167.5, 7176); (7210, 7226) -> -0.19 mag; 2.43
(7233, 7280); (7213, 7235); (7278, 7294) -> -0.06 mag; 3.19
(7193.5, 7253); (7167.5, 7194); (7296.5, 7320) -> -0.12 mag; 2.73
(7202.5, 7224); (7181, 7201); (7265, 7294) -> -0.04 mag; 2.99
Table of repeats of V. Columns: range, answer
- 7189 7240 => 2.37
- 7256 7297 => 2.63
